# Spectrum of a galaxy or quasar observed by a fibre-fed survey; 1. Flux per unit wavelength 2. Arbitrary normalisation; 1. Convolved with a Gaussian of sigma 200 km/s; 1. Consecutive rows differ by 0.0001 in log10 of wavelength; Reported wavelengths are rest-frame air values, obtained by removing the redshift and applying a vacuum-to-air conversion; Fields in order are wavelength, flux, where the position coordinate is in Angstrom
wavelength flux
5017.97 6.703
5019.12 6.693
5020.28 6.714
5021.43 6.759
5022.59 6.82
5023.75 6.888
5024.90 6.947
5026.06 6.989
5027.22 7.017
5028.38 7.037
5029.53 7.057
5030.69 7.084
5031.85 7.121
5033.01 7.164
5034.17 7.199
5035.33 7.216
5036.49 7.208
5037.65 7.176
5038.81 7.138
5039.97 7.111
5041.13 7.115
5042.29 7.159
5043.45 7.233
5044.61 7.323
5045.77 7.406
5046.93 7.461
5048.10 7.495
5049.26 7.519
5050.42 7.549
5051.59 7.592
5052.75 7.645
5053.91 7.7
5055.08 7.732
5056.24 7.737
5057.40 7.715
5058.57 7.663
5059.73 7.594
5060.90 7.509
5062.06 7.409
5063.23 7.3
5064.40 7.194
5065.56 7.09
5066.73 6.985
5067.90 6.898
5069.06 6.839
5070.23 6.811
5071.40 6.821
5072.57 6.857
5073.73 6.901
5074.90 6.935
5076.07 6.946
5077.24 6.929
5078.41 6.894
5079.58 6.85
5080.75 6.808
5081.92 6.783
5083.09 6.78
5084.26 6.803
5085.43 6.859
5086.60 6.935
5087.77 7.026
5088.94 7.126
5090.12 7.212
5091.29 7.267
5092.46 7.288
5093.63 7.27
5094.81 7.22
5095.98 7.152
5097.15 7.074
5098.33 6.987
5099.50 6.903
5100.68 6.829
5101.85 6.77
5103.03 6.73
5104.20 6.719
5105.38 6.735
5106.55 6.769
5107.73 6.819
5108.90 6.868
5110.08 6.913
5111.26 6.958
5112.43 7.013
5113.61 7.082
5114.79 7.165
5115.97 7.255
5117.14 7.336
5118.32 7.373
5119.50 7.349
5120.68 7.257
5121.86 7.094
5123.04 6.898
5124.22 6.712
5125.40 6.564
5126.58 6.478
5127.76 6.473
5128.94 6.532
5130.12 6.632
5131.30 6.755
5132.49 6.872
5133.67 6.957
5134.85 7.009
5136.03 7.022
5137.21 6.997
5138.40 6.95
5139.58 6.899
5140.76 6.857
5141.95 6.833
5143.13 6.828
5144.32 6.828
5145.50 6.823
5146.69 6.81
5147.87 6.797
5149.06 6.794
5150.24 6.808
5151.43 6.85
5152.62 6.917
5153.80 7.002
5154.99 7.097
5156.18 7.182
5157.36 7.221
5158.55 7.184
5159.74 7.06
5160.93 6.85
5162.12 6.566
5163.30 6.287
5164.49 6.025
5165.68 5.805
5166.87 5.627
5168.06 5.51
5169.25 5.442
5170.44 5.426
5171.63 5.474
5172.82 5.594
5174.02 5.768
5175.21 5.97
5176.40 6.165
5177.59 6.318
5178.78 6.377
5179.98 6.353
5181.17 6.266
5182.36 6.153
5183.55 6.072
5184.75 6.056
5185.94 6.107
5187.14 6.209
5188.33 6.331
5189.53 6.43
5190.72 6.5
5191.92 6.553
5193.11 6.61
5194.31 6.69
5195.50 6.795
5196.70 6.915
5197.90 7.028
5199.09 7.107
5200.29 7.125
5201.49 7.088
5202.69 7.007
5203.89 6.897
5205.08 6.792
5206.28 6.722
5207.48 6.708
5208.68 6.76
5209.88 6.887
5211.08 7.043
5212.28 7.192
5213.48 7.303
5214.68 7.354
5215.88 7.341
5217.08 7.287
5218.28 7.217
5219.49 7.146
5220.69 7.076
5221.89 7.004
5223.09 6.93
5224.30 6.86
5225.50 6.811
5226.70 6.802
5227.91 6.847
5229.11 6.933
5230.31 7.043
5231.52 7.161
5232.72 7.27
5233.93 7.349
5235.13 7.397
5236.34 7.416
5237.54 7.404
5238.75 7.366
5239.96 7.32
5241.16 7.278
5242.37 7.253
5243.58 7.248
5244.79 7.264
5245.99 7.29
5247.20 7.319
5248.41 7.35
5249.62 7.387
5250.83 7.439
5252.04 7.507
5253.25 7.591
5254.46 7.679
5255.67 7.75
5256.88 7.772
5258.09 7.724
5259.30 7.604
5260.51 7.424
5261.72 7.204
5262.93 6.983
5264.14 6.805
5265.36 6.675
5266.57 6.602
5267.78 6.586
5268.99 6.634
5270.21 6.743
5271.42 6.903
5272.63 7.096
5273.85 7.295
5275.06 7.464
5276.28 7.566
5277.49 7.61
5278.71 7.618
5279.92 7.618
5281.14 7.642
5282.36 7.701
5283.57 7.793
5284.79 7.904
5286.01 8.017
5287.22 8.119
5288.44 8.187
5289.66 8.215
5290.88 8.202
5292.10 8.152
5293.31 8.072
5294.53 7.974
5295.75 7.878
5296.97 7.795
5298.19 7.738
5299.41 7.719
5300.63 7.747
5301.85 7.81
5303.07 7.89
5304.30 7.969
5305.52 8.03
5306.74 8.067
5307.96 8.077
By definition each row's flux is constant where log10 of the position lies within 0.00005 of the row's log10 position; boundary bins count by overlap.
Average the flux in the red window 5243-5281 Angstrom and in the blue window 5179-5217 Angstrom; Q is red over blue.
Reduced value 1.1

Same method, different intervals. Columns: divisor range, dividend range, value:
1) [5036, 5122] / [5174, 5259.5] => 0.98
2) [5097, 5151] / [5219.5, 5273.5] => 1.04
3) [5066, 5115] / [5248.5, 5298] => 1.08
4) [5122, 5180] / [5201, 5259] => 1.10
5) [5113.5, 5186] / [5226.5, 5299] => 1.13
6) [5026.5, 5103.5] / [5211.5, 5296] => 1.03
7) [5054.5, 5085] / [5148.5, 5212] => 0.92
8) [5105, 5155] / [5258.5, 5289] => 1.07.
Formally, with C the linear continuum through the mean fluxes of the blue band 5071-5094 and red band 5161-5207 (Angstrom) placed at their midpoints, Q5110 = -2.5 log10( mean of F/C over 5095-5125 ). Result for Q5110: -0.03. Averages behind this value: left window 6.96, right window 6.33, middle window 6.99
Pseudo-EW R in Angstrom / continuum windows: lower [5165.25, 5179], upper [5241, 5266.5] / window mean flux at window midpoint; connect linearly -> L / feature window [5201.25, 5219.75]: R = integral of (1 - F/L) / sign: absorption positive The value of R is -1.5 Angstrom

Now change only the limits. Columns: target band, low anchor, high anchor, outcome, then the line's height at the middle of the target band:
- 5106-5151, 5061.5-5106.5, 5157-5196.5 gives -1.95 Angstrom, 6.62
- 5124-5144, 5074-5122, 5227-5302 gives 0.87 Angstrom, 7.1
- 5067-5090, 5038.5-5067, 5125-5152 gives 1.09 Angstrom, 7.24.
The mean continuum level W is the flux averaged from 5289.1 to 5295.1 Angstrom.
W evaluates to 8.13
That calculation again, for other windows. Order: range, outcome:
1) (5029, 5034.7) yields 7.12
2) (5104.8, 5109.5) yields 6.8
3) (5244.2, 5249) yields 7.31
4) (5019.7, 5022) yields 6.75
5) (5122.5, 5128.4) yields 6.62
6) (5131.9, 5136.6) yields 6.97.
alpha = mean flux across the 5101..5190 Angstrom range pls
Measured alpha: 6.63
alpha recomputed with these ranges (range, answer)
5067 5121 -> 6.98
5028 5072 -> 7.29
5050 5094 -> 7.16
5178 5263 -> 7.02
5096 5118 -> 6.95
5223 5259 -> 7.3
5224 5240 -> 7.14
